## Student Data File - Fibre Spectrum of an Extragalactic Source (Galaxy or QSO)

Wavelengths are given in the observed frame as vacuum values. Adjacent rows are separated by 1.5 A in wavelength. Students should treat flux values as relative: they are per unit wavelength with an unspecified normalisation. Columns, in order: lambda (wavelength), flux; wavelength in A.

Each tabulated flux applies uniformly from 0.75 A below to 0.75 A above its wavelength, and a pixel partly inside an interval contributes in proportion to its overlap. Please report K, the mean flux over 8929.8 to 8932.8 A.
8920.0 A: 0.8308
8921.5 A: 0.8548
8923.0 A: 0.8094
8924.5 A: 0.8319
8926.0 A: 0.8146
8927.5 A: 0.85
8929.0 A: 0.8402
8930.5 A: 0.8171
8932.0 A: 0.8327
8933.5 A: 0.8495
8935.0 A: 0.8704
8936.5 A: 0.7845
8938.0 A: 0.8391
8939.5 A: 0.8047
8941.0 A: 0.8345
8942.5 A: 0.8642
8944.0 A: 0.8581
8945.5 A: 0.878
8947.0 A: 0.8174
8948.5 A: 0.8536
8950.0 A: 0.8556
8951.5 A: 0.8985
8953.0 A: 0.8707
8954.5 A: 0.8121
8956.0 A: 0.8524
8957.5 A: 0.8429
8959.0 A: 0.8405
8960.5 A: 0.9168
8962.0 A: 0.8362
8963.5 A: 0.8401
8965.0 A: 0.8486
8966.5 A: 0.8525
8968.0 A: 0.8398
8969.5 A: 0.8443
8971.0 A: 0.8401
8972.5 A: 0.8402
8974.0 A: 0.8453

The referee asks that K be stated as 0.825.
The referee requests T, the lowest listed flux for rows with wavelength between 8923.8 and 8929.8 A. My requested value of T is 0.8146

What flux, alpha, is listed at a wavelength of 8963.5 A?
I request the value 0.8401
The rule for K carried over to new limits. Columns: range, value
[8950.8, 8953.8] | 0.883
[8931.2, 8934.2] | 0.841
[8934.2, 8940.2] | 0.825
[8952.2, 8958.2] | 0.845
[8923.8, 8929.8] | 0.834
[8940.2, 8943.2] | 0.848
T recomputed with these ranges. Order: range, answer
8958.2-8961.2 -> 0.8405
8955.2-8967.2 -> 0.8362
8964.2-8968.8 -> 0.8398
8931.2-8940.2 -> 0.7845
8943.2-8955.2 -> 0.8121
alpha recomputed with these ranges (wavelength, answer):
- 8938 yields 0.8391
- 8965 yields 0.8486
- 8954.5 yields 0.8121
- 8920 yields 0.8308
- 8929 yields 0.8402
